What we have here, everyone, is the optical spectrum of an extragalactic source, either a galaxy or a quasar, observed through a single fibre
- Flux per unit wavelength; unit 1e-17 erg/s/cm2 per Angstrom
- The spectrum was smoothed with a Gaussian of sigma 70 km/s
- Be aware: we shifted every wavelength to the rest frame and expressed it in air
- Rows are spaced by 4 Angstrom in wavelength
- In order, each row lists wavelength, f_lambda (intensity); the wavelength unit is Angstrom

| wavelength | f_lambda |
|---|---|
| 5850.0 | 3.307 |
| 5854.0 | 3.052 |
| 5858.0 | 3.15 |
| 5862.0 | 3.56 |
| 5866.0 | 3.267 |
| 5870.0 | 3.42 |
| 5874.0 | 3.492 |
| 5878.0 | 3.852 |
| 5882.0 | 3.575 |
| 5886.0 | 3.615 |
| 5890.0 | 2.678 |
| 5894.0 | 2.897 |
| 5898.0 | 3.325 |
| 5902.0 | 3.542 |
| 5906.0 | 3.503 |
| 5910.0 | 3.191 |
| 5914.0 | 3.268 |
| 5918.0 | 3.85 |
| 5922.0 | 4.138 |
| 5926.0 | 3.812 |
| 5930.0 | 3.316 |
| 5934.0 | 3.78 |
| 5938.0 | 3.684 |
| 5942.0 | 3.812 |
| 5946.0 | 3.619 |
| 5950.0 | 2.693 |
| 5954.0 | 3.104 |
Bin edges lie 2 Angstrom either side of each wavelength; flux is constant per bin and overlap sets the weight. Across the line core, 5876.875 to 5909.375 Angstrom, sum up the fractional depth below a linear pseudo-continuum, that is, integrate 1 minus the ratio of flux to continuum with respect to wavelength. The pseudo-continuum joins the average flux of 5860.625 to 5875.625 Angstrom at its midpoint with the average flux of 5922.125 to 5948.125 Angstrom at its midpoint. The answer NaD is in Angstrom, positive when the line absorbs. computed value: 1.6 Angstrom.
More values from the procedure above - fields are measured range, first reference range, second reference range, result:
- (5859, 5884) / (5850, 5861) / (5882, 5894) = -2.6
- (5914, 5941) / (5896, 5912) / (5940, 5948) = -1.1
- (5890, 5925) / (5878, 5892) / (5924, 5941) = 0.8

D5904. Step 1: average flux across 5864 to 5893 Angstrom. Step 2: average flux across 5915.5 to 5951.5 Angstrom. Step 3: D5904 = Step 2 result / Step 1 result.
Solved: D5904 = 1.07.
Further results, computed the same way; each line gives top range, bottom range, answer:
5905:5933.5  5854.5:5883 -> 1.04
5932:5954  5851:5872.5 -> 1.06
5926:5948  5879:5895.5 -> 1.13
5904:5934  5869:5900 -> 1.07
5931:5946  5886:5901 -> 1.20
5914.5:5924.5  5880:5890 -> 1.14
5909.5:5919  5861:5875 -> 1.00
